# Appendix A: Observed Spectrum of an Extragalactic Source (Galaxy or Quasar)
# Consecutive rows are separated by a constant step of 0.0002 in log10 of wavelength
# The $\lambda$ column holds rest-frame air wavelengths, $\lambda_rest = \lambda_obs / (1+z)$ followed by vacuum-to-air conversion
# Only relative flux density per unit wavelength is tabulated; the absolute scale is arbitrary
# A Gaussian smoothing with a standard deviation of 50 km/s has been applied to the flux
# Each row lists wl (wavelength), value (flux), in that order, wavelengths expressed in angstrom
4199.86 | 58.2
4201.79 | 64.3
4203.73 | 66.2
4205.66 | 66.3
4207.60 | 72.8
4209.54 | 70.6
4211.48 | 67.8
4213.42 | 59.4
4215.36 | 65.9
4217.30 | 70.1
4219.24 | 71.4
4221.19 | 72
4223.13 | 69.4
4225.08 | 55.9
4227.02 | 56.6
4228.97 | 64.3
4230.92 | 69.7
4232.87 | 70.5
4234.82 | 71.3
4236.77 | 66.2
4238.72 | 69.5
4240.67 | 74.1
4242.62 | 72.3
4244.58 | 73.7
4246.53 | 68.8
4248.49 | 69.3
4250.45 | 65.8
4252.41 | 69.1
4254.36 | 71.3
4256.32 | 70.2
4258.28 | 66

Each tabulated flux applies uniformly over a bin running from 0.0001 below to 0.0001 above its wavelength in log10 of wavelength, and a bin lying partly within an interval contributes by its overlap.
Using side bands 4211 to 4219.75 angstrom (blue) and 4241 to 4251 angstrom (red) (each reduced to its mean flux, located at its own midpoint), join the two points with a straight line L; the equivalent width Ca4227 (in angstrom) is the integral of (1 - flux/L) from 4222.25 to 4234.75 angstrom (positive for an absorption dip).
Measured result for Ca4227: 0.6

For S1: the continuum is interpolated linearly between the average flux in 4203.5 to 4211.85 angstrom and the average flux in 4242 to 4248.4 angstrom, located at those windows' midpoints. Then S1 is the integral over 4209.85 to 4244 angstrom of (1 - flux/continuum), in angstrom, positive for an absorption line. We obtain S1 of 1.3 angstrom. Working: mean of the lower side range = 69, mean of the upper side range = 71.2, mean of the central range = 67.6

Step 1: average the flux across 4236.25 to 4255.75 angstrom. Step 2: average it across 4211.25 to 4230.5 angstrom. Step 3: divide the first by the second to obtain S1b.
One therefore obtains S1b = 1.1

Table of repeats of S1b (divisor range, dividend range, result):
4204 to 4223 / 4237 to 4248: 1.04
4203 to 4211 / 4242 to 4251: 1.01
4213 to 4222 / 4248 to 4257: 1.01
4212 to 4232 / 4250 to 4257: 1.06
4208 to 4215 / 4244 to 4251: 1.04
